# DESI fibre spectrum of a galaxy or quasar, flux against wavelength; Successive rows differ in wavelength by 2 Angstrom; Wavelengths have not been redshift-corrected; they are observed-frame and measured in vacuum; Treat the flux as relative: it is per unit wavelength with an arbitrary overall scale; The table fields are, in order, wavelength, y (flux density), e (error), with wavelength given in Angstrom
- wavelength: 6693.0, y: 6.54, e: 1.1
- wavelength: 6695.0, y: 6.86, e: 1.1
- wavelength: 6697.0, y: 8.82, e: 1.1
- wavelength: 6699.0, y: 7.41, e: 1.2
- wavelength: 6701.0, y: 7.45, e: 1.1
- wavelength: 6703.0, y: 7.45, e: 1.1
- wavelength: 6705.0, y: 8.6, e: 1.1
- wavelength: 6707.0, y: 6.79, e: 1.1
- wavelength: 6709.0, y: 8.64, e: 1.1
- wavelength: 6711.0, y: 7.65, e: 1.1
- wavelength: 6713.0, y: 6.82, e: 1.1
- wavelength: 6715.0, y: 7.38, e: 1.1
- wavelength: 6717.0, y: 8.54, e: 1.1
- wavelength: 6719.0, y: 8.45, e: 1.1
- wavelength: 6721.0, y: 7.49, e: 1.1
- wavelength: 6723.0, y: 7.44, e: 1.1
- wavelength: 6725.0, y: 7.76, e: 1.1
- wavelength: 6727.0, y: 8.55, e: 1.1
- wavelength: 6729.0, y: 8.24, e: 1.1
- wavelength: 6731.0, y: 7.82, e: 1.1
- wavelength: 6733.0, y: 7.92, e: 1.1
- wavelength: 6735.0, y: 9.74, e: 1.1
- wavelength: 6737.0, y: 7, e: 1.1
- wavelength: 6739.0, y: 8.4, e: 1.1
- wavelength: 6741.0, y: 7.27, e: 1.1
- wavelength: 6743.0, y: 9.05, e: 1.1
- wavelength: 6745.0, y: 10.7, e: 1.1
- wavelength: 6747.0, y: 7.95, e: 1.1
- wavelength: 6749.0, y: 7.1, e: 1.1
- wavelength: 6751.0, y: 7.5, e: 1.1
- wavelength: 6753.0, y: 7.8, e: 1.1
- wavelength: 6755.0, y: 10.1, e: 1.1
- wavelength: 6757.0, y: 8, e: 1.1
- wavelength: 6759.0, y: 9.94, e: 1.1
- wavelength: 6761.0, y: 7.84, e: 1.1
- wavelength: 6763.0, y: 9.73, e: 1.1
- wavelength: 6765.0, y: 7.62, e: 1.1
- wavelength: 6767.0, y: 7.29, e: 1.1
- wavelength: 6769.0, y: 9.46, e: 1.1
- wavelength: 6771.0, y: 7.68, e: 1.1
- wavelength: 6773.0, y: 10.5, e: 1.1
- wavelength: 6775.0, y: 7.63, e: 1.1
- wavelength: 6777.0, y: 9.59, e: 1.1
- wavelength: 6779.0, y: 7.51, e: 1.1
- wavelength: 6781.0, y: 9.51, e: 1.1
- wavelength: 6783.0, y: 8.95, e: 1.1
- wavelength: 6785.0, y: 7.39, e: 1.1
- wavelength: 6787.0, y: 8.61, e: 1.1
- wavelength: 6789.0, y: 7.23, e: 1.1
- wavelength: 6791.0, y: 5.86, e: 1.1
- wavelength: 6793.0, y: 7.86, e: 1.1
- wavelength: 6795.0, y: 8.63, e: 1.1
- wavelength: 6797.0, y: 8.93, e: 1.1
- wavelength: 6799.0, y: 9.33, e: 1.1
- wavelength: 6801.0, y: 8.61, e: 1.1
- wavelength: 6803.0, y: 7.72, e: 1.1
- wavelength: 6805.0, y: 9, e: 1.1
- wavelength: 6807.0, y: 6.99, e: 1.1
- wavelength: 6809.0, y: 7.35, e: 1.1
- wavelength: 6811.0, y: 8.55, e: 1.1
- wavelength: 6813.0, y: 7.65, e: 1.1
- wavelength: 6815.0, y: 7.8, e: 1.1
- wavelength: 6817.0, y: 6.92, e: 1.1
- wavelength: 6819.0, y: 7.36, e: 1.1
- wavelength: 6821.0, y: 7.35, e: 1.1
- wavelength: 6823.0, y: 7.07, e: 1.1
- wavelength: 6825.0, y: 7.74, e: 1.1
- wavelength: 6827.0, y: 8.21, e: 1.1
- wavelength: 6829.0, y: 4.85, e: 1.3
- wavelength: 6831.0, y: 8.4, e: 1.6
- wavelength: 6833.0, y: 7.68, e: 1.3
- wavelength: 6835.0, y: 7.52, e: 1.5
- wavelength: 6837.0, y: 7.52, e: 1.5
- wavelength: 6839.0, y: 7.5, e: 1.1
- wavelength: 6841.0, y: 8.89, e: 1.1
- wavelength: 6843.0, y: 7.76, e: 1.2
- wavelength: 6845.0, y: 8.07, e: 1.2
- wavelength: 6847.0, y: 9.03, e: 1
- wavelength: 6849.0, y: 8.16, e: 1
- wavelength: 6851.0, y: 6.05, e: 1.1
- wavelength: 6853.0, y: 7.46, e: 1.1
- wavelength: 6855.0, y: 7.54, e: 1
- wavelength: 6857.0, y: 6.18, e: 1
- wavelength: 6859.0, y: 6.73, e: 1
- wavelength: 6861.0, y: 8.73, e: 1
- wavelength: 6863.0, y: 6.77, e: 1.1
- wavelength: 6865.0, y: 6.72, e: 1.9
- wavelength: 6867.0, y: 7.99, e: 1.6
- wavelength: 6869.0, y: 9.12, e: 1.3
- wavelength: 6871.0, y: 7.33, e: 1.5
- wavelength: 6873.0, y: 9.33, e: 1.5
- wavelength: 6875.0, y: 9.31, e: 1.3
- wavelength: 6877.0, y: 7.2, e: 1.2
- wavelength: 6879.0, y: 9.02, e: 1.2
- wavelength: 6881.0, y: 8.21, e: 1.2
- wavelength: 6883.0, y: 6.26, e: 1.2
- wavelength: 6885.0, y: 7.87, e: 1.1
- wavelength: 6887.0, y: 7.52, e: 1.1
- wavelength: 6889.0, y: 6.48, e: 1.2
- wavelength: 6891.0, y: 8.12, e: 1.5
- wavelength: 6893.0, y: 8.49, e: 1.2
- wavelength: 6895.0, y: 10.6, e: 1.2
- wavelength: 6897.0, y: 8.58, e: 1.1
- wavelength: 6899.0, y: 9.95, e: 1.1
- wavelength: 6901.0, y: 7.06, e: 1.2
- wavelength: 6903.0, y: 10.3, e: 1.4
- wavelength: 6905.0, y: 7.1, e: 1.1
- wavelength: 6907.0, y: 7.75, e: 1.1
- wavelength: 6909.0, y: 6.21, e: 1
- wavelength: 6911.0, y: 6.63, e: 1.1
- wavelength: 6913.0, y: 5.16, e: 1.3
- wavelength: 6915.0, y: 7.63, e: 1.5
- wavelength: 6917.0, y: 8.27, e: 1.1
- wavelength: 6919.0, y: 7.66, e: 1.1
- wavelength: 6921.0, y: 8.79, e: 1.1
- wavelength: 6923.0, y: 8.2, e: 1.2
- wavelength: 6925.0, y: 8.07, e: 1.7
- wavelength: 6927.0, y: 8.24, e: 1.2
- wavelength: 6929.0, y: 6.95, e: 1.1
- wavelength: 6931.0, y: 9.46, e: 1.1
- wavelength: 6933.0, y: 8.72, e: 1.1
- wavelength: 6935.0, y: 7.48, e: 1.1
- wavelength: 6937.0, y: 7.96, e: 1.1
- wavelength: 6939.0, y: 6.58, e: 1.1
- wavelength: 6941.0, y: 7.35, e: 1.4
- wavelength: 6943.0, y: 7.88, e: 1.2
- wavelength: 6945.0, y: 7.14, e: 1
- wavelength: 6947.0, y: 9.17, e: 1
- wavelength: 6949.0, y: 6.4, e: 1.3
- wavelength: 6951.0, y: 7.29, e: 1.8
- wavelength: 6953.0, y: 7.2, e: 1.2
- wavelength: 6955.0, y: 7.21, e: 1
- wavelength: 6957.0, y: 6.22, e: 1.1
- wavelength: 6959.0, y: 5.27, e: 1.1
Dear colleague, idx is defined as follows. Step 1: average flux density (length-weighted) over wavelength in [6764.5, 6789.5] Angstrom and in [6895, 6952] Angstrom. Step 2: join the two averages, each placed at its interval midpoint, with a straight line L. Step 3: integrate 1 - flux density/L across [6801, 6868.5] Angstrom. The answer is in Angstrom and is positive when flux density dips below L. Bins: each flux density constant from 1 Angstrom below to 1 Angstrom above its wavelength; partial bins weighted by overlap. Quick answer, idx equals 5.02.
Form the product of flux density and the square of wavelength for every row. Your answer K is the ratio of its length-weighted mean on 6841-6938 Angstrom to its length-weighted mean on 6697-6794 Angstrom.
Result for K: 1.01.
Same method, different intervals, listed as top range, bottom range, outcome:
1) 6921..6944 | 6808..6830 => 1.12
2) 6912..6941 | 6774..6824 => 1.01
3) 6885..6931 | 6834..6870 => 1.05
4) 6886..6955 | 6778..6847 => 1.03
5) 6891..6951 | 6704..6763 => 1.02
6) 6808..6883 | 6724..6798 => 0.94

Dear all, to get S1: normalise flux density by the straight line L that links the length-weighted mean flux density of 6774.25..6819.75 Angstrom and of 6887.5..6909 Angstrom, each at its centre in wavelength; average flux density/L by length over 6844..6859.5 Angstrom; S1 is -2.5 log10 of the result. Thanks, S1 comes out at 0.11 mag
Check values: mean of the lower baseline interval 8.05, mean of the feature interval 7.42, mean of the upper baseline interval 8.32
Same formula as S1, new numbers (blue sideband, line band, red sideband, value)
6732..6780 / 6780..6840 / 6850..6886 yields 0.04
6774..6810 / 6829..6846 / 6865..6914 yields 0.04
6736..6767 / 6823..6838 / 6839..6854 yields 0.08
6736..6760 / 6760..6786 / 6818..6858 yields -0.05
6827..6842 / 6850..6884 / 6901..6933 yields 0.00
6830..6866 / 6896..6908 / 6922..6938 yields -0.07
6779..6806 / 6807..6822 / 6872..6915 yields 0.09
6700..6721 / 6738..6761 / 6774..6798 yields -0.07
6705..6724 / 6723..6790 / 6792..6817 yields -0.06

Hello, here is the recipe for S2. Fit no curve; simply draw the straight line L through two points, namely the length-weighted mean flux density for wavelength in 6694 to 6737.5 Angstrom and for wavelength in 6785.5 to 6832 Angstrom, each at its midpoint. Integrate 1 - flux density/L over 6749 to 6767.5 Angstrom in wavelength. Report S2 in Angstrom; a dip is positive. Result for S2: -1.4 Angstrom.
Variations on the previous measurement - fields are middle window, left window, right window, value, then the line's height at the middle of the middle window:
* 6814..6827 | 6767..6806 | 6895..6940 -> 1.3 Angstrom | 8.27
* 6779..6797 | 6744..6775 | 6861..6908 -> 1.0 Angstrom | 8.48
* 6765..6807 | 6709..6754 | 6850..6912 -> -1.9 Angstrom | 7.96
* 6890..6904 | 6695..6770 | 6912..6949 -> -2.1 Angstrom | 7.84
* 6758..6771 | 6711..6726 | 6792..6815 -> -1.0 Angstrom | 7.98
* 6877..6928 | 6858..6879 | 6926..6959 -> -1.0 Angstrom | 7.76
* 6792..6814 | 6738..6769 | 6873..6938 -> 0.2 Angstrom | 8.3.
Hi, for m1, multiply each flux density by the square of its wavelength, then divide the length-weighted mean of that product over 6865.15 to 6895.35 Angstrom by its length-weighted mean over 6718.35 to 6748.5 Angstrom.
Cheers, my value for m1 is 1.0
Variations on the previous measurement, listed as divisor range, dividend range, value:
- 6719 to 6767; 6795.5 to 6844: 0.96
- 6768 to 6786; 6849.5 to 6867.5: 0.84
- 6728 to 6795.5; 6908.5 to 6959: 0.94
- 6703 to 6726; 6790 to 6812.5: 1.07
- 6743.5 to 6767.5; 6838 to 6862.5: 0.93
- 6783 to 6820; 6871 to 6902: 1.07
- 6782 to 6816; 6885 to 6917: 1.01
